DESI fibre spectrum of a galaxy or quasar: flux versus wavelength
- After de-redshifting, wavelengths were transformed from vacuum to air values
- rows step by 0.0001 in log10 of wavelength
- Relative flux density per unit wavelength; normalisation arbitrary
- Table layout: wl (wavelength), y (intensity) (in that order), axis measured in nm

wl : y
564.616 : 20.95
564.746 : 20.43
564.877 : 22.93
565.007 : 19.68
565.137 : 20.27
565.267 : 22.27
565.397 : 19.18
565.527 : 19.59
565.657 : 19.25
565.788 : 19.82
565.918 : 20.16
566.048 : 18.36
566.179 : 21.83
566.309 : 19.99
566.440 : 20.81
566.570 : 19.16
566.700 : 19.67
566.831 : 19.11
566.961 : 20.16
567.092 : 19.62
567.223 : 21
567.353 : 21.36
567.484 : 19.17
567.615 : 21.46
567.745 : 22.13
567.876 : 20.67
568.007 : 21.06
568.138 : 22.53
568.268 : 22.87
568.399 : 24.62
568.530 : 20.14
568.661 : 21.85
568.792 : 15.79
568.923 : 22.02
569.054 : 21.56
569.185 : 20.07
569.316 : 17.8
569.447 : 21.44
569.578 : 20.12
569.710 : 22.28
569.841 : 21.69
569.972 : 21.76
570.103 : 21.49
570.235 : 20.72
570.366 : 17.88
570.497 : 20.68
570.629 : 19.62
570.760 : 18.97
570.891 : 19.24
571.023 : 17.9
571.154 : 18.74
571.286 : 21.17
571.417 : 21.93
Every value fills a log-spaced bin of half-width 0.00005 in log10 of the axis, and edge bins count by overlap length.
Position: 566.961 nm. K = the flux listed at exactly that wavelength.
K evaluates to 20.16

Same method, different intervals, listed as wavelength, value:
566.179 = 21.83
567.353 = 21.36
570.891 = 19.24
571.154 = 18.74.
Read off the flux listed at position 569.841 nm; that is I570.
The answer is 21.69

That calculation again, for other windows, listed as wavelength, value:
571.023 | 17.9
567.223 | 21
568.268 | 22.87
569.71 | 22.28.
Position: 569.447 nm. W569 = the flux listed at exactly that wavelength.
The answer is 21.44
